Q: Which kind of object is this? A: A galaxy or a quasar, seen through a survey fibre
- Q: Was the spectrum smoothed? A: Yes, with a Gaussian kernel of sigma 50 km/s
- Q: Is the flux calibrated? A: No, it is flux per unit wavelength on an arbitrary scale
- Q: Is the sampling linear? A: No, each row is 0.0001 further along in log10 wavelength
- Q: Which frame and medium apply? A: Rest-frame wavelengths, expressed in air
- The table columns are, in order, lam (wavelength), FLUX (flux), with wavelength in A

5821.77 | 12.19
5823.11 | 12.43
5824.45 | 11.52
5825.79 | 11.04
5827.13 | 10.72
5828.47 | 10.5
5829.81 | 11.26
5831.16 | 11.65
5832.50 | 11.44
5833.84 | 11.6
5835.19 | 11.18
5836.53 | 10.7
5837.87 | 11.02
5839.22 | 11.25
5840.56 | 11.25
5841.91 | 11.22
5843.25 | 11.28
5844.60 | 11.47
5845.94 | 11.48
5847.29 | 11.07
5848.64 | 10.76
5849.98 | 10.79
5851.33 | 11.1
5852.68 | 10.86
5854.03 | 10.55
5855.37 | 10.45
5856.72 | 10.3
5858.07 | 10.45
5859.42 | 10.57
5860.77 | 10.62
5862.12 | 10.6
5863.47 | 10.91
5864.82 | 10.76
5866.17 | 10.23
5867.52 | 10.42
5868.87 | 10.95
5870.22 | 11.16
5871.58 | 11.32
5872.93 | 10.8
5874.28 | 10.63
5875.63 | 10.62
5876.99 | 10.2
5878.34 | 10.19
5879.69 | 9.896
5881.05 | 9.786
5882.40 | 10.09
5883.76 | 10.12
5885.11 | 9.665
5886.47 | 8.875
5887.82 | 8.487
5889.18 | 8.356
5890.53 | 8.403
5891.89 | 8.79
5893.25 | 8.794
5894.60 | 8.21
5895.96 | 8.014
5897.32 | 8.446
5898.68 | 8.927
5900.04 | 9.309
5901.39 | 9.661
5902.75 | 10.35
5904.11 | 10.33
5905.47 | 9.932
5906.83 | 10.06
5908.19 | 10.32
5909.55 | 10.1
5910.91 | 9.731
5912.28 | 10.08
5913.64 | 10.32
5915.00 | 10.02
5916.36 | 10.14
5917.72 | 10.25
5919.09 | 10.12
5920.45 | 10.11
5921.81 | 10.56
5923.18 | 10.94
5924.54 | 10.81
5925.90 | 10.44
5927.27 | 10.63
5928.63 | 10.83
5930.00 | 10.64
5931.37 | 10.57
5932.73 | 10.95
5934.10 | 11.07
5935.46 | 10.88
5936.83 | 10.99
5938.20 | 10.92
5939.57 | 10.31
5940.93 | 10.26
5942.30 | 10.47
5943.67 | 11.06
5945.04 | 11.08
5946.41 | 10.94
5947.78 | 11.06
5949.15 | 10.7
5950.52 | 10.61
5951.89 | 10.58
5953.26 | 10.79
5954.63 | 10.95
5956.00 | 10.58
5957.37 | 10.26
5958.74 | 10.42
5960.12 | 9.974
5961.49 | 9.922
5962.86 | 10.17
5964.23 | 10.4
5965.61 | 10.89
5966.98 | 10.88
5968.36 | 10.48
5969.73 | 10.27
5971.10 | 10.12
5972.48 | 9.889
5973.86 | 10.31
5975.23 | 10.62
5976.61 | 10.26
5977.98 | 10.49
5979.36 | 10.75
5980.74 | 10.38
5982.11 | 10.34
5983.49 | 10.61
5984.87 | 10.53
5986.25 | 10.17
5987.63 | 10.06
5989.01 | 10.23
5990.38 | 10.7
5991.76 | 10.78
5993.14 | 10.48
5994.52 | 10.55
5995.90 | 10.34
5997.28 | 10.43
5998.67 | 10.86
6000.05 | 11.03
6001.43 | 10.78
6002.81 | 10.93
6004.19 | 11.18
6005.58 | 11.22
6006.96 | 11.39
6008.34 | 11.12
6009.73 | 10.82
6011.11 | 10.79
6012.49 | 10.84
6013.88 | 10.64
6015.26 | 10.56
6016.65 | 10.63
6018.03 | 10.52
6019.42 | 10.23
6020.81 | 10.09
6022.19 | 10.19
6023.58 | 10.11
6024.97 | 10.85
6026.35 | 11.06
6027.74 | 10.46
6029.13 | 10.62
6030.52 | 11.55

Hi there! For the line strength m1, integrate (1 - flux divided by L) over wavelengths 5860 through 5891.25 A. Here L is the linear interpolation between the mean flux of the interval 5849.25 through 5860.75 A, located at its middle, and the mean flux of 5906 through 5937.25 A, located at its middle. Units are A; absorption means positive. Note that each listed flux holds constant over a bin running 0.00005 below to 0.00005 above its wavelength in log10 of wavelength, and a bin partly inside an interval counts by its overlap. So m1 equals 1.3 A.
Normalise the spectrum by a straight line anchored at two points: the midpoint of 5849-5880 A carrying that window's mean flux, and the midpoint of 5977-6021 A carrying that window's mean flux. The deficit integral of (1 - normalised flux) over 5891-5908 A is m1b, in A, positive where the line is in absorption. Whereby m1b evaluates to 2.2 A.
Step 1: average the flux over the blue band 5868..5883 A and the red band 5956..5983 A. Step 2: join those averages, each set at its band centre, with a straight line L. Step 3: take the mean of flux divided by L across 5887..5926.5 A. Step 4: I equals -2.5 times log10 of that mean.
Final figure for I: 0.09 mag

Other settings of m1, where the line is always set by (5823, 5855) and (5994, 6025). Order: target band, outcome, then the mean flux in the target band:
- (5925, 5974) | 1.17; 10.6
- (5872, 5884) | 0.82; 10.3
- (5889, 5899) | 2.29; 8.48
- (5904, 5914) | 0.79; 10.1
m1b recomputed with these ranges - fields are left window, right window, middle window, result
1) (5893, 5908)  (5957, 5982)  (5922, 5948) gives -2.5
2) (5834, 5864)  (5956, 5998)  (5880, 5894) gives 2.1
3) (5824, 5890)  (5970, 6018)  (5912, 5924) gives 0.4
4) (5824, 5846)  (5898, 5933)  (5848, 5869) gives 0.5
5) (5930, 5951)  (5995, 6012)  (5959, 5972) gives 0.6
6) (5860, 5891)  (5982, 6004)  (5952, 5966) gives 0.0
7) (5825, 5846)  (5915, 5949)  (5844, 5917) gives 5.8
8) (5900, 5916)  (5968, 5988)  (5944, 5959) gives -0.7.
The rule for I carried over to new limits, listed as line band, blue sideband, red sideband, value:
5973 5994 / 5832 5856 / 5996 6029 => 0.034 mag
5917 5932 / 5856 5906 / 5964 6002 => -0.042 mag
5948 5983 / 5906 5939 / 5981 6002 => 0.005 mag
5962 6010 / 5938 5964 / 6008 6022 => 0.001 mag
